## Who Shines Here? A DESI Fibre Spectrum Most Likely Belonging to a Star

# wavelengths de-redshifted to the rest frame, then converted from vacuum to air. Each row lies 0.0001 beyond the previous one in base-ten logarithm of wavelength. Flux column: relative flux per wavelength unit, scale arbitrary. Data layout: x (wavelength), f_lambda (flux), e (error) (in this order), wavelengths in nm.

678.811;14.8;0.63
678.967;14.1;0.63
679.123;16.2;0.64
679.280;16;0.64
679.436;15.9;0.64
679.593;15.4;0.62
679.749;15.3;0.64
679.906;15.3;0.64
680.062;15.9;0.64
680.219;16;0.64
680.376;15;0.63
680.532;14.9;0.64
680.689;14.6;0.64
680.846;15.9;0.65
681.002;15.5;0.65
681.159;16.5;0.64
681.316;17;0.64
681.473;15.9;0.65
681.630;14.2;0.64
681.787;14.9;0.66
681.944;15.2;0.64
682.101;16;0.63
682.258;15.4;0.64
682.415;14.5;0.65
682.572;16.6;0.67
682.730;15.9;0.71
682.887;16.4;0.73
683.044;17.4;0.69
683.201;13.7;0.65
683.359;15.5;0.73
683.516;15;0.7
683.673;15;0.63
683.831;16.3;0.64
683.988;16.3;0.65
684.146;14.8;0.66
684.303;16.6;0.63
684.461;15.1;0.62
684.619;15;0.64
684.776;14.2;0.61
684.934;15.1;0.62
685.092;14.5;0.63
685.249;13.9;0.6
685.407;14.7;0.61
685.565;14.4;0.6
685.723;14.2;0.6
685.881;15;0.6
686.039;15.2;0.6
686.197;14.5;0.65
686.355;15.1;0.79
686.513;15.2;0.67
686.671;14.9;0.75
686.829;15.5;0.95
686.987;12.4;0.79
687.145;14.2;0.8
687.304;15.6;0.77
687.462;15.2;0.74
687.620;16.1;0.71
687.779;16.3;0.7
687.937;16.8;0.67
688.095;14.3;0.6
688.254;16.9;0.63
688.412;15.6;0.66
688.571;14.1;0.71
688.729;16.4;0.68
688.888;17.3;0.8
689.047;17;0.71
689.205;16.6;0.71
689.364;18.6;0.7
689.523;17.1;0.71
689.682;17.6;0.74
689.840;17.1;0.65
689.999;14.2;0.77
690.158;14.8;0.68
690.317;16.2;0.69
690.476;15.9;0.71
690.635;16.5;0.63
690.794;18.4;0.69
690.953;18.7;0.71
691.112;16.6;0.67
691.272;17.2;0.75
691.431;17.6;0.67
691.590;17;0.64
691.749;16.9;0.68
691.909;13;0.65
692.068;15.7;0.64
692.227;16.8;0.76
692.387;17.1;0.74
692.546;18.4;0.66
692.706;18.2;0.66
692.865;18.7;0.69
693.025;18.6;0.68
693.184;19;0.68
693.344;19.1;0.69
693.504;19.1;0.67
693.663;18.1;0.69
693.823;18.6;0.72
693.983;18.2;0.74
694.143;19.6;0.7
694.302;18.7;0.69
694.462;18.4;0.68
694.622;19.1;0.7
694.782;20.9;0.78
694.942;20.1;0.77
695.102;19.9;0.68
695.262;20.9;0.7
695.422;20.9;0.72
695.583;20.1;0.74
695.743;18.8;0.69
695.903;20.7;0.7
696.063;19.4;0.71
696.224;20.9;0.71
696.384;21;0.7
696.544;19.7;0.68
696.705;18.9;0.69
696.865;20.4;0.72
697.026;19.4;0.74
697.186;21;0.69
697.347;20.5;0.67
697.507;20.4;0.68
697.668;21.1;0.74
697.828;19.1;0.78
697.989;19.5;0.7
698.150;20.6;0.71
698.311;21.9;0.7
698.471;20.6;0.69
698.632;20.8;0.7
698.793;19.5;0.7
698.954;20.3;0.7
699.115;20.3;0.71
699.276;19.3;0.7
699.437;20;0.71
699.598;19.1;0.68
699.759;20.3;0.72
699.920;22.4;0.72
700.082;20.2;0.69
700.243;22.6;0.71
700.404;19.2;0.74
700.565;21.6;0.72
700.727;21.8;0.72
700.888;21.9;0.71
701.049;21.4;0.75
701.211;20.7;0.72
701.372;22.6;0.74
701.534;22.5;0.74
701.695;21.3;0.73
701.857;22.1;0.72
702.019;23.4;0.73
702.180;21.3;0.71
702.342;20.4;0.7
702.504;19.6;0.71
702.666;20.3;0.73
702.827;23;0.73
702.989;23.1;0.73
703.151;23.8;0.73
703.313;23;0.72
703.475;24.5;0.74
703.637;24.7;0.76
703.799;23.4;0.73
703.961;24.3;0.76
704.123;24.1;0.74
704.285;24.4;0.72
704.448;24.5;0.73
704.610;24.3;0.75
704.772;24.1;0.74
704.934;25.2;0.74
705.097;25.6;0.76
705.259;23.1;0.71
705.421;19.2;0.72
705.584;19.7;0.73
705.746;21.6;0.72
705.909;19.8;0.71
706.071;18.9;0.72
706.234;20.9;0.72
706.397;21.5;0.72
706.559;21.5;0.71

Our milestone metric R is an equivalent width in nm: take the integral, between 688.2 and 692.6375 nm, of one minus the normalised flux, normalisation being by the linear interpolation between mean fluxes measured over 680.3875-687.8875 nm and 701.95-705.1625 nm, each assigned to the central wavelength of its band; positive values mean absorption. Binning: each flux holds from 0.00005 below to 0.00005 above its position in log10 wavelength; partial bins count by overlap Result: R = 0.31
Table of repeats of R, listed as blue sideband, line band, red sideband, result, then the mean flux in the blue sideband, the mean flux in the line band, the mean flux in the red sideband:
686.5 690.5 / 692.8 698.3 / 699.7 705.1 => -0.14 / 15.9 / 19.7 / 22.5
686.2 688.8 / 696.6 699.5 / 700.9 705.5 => 0.02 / 15.3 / 20.2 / 22.8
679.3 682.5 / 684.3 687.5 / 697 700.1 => 0.40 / 15.5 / 14.7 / 20.3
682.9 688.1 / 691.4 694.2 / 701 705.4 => 0.09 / 15.1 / 17.7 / 23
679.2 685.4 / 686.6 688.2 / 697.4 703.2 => 0.18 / 15.4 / 15.2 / 21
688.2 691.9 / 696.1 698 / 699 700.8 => -0.07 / 16.6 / 20.2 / 20.6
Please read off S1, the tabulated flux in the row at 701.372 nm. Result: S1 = 22.6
